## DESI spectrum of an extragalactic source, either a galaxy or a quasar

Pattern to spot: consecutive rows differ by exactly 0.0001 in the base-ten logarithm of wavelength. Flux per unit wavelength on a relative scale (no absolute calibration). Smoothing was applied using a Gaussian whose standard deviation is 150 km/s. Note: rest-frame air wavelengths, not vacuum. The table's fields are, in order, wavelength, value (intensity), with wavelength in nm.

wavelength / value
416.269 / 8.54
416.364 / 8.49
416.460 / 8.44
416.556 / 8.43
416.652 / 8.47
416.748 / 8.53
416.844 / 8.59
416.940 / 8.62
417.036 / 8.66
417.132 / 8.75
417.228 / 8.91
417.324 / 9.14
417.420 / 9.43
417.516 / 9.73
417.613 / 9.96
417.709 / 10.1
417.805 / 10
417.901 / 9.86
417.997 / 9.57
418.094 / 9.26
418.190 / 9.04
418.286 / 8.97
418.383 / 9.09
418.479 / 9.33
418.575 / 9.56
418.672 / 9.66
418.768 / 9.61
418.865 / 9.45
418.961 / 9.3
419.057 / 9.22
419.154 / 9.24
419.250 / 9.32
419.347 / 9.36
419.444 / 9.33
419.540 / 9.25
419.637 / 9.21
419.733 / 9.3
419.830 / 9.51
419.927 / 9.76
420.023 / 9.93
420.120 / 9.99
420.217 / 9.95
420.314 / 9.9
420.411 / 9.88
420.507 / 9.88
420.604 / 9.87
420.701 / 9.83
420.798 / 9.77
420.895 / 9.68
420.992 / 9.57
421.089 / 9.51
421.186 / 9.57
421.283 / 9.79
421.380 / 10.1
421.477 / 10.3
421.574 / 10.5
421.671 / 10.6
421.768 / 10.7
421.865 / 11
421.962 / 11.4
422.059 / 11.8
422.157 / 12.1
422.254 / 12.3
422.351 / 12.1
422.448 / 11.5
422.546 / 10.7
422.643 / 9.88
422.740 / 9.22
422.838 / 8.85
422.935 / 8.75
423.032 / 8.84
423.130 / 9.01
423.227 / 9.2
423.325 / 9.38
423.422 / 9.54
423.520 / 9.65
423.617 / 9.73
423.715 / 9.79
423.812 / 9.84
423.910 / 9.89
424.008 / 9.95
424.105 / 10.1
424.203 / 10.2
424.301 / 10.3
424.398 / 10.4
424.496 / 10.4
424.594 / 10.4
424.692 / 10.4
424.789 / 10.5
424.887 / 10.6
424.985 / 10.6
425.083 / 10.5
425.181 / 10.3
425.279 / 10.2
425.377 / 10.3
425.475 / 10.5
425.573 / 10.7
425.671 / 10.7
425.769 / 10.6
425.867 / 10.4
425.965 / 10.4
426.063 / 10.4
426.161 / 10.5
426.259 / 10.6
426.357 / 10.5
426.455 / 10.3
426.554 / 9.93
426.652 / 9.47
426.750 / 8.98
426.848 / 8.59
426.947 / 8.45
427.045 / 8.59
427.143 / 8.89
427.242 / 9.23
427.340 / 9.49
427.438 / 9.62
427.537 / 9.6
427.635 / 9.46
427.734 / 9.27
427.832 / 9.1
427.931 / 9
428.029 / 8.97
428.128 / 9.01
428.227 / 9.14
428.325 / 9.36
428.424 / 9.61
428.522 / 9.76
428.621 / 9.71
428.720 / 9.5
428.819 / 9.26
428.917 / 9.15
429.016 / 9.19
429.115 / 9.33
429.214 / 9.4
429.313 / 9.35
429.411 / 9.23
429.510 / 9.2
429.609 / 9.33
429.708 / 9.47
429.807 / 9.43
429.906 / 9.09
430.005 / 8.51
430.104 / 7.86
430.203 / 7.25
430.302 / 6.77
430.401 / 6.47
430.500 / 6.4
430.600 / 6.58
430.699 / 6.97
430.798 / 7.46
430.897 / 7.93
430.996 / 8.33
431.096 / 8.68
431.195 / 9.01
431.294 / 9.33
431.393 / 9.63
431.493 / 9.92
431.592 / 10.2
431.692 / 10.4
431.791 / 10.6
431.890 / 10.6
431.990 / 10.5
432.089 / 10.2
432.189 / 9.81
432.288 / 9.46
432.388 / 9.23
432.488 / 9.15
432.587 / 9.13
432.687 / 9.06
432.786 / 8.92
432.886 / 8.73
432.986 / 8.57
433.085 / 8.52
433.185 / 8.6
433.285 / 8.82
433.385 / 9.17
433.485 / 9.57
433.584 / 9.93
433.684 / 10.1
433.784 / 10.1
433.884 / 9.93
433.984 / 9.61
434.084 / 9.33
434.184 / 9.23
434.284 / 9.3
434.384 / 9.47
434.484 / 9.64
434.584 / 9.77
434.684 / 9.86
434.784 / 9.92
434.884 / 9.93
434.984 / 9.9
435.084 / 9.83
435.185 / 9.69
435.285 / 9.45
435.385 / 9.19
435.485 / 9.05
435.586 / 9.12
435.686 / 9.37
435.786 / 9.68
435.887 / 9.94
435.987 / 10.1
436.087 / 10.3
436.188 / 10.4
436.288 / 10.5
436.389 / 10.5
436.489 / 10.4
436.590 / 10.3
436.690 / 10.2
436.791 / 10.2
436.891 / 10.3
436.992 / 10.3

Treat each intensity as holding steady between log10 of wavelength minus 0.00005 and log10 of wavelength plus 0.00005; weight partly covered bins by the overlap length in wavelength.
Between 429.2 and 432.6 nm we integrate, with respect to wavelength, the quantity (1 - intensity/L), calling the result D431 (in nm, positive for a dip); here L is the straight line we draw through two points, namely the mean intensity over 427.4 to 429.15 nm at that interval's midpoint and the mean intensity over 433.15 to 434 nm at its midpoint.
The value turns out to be 0.203 nm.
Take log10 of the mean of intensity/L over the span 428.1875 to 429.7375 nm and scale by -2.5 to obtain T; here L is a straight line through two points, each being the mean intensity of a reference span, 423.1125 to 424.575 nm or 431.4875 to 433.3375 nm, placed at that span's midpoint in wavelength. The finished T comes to 0.03 mag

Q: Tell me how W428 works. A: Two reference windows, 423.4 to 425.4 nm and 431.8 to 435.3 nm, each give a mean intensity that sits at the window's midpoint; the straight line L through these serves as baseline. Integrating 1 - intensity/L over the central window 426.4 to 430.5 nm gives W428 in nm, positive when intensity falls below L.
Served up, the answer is 0.36 nm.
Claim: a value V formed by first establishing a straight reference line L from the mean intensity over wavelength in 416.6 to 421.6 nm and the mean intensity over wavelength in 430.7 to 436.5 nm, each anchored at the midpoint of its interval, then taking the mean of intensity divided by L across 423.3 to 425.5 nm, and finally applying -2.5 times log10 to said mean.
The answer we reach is -0.07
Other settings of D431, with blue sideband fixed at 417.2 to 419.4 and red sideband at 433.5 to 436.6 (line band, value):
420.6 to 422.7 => -0.24 nm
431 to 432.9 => 0.03 nm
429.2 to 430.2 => 0.07 nm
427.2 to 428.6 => 0.04 nm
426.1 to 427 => -0.01 nm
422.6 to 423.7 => 0.03 nm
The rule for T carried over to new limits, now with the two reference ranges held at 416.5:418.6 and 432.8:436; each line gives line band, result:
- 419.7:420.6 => -0.07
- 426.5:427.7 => 0.02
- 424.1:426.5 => -0.12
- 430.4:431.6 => 0.15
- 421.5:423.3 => -0.13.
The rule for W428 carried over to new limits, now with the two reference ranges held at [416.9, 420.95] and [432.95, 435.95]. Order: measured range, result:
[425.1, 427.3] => -0.10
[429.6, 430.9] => 0.24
